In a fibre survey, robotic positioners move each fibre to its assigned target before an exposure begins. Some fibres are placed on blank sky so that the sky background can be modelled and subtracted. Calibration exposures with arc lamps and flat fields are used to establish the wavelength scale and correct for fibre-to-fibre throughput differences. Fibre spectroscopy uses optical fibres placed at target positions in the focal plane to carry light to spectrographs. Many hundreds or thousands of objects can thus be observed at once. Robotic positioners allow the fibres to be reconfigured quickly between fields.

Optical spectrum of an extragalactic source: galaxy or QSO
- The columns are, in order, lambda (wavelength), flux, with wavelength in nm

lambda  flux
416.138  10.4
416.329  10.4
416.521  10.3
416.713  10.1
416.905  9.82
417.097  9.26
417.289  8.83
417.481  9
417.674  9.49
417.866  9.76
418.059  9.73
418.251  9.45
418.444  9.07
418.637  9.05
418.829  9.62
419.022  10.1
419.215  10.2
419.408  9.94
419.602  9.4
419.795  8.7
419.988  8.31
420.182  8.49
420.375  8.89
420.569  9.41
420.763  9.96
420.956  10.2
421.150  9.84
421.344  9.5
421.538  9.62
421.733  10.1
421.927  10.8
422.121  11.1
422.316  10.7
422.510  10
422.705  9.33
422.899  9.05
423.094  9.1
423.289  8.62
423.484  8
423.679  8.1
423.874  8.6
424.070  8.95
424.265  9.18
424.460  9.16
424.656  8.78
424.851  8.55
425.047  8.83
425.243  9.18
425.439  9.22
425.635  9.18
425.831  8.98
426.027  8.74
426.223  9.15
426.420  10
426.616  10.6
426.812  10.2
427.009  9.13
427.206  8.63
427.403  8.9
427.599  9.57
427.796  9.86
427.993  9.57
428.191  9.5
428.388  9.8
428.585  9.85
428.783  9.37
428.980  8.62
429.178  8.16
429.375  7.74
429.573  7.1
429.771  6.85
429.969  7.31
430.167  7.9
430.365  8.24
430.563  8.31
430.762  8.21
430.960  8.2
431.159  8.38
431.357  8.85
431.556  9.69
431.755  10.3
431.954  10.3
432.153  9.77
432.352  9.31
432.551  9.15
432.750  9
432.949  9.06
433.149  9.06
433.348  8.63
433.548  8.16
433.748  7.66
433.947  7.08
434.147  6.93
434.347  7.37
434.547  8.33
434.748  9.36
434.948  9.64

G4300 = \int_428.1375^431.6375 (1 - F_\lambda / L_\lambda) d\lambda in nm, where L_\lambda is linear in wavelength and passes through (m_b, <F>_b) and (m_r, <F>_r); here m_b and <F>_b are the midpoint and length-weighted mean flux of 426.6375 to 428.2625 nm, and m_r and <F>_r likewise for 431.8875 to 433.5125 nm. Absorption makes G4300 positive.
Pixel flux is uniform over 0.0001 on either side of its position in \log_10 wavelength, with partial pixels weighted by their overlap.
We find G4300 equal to 0.35 nm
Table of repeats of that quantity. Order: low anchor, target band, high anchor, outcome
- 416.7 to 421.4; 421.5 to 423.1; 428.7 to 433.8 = -0.14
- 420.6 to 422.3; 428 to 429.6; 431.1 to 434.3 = 0.07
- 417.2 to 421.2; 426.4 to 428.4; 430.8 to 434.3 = -0.13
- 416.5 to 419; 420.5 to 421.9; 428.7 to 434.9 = -0.09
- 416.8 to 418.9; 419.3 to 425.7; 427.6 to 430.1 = -0.16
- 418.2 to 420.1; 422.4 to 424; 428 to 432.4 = 0.05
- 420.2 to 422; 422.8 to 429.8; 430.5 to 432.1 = 0.30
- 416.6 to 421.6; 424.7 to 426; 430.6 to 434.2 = 0.02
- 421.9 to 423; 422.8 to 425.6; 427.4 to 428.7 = 0.32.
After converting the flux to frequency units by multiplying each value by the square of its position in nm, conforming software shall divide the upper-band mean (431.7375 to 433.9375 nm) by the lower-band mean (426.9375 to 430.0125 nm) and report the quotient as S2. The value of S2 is 1.05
